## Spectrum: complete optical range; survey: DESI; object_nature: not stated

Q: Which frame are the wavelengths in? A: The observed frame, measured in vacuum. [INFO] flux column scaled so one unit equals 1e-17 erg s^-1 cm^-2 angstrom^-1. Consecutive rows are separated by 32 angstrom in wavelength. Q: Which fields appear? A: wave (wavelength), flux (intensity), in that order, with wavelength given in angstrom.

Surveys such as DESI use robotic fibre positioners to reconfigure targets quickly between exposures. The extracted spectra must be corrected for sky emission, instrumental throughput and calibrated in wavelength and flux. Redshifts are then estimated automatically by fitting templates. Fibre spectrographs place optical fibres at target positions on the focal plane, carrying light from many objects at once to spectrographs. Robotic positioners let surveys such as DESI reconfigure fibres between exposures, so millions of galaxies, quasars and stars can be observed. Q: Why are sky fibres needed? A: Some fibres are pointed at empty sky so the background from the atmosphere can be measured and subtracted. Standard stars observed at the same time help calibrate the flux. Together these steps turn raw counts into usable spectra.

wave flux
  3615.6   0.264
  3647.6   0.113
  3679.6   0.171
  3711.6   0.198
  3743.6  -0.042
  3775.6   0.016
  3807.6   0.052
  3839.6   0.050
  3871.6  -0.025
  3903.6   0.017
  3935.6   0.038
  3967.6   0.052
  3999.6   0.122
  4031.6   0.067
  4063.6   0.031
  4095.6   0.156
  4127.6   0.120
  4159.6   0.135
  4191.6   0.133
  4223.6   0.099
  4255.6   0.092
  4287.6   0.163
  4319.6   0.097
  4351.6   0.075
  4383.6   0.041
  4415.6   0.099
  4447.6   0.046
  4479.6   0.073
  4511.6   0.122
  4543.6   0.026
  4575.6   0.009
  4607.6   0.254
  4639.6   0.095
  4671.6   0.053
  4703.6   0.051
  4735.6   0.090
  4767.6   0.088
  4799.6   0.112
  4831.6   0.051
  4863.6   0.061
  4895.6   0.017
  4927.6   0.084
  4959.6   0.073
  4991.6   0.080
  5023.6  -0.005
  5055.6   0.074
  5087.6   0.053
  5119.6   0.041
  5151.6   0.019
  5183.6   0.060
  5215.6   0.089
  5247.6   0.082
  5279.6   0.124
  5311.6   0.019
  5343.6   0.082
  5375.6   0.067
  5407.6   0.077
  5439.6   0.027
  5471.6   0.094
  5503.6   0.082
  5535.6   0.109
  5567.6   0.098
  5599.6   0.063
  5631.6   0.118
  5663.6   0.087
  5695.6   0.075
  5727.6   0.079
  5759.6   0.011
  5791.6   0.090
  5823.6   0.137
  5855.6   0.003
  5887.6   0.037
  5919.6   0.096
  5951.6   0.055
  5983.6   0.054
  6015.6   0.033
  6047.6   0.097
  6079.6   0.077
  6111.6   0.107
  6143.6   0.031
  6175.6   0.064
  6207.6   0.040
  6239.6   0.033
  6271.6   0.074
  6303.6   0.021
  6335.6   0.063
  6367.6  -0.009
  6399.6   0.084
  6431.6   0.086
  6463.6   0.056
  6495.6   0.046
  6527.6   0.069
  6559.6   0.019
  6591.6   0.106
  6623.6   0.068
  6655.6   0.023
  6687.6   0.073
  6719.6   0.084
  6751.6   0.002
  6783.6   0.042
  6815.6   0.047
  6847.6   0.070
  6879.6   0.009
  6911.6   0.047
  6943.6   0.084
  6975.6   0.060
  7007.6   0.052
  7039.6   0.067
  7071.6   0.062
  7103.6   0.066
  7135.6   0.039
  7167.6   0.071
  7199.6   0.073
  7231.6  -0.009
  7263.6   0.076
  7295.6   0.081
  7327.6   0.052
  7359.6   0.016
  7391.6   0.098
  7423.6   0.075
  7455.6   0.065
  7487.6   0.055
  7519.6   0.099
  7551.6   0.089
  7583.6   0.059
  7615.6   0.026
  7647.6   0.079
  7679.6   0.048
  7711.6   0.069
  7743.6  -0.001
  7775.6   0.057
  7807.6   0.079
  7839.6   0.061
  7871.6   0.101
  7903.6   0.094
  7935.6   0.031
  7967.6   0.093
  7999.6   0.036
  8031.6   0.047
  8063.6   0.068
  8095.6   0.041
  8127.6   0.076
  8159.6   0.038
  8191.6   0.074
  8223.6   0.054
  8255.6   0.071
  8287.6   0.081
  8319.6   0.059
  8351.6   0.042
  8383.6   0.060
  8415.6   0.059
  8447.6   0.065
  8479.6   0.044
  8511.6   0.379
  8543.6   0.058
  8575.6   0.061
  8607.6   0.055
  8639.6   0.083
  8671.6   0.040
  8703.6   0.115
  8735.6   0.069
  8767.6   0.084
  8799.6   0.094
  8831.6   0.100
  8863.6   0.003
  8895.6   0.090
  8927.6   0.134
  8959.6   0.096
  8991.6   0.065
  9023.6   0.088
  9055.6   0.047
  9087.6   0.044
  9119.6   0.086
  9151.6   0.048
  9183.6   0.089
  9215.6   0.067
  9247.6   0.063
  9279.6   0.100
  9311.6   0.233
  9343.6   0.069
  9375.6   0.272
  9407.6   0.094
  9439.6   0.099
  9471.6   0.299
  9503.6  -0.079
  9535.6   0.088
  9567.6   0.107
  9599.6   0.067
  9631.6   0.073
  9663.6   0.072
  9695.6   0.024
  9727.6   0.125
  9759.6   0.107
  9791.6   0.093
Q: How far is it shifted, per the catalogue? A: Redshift 1.28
